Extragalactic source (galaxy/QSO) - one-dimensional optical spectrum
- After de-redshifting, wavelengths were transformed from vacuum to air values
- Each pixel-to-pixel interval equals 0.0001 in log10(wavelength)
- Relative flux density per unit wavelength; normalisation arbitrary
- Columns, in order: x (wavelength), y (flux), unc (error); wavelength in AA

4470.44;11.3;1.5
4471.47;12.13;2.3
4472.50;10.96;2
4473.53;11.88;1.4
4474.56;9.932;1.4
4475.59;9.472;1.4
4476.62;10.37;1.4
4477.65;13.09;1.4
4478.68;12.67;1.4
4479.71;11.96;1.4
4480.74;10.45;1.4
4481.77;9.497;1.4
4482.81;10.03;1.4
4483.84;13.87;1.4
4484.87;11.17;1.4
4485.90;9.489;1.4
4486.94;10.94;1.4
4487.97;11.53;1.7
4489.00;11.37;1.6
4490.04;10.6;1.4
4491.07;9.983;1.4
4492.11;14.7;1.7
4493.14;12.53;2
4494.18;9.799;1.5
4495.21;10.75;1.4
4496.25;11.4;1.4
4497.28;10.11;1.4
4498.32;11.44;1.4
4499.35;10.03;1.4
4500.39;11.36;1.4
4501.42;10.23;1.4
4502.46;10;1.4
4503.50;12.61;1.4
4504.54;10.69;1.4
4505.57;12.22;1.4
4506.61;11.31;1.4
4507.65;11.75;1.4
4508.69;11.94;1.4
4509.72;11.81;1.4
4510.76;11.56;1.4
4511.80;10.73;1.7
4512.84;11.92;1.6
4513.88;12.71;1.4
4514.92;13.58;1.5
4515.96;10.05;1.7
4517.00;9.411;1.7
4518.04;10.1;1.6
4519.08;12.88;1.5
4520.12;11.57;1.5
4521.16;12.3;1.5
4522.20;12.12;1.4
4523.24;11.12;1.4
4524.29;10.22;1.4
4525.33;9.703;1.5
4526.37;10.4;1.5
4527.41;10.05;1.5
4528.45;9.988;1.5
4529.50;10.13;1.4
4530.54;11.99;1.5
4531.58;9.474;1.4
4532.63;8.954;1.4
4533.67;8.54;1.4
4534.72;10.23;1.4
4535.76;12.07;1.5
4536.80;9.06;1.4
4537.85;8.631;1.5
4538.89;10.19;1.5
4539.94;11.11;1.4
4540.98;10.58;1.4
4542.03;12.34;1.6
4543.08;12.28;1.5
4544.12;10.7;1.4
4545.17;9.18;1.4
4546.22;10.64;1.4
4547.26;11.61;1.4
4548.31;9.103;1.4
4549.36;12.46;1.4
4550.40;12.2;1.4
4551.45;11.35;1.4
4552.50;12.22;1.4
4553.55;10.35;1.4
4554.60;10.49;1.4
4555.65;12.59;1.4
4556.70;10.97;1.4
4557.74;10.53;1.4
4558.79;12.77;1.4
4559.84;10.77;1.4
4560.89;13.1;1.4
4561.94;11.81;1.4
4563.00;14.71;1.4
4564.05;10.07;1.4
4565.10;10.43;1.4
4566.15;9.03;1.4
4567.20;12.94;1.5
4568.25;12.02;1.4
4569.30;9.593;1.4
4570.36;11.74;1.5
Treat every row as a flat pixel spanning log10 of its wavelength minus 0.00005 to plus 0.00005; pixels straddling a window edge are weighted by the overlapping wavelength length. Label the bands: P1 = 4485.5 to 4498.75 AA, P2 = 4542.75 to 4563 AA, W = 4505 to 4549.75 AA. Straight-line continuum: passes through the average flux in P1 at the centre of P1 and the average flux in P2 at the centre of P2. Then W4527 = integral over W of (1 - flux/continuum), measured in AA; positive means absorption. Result 1.55 AA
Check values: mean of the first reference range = 11.1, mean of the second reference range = 11.4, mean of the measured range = 10.9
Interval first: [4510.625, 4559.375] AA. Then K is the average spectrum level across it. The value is 10.9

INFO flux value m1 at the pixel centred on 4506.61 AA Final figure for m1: 11.31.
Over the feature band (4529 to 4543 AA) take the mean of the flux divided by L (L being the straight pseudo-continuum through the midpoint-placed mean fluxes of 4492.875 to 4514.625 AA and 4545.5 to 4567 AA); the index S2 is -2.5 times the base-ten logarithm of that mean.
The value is 0.10 mag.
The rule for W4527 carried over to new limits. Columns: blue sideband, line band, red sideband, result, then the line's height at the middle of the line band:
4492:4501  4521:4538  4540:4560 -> 1.4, 11.2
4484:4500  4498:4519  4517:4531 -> -0.6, 11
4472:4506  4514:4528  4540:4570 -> 0.2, 11.2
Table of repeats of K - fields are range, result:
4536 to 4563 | 11.2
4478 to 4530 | 11.2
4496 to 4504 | 10.9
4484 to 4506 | 11.1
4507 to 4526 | 11.4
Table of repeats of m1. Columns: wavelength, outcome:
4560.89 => 13.1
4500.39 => 11.36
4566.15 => 9.03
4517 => 9.411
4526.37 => 10.4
